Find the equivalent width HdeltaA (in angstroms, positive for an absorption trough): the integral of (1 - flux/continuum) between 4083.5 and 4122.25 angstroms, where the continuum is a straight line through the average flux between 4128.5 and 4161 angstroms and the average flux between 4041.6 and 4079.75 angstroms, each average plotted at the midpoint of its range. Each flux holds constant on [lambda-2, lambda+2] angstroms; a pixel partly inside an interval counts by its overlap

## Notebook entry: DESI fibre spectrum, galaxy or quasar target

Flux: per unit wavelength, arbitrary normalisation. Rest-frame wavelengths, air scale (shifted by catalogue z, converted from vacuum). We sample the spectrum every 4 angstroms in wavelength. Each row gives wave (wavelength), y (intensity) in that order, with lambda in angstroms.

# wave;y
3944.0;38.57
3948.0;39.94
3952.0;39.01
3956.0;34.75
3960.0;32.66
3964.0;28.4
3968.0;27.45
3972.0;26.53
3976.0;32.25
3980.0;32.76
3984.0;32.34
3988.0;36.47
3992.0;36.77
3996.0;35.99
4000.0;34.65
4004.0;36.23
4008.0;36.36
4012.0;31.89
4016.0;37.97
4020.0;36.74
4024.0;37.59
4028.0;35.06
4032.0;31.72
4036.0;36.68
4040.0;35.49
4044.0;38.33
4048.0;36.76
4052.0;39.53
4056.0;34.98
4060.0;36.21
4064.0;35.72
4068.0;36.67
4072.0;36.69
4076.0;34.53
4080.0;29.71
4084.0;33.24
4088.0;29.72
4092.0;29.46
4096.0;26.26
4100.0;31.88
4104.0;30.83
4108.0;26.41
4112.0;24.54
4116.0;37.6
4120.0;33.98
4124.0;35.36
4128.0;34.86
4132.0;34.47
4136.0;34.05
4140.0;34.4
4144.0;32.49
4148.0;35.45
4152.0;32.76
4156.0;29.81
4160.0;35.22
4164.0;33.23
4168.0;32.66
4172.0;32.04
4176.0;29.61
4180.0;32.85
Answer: 5.1 angstroms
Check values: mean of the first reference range 36.3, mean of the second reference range 33.6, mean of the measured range 30.3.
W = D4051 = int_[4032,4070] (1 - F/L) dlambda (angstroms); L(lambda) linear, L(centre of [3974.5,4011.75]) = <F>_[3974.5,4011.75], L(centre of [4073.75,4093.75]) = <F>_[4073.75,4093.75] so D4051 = -4.45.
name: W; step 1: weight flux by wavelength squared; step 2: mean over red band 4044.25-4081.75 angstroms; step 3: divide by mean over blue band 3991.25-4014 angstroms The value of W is 1.05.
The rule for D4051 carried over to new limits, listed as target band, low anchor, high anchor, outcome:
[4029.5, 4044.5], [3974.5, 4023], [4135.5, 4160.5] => -0.26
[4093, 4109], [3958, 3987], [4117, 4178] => 1.78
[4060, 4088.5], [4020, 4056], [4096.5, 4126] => -0.25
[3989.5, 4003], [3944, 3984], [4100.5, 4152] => -1.21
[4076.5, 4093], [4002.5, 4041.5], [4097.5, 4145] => 1.31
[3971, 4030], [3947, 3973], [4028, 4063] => -0.80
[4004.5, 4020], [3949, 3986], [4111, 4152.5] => -1.49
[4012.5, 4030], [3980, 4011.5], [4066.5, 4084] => -0.77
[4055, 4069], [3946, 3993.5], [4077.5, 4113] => -2.56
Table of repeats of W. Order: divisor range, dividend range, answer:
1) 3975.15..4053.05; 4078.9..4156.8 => 0.94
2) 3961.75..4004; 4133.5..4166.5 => 1.11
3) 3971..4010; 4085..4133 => 0.97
